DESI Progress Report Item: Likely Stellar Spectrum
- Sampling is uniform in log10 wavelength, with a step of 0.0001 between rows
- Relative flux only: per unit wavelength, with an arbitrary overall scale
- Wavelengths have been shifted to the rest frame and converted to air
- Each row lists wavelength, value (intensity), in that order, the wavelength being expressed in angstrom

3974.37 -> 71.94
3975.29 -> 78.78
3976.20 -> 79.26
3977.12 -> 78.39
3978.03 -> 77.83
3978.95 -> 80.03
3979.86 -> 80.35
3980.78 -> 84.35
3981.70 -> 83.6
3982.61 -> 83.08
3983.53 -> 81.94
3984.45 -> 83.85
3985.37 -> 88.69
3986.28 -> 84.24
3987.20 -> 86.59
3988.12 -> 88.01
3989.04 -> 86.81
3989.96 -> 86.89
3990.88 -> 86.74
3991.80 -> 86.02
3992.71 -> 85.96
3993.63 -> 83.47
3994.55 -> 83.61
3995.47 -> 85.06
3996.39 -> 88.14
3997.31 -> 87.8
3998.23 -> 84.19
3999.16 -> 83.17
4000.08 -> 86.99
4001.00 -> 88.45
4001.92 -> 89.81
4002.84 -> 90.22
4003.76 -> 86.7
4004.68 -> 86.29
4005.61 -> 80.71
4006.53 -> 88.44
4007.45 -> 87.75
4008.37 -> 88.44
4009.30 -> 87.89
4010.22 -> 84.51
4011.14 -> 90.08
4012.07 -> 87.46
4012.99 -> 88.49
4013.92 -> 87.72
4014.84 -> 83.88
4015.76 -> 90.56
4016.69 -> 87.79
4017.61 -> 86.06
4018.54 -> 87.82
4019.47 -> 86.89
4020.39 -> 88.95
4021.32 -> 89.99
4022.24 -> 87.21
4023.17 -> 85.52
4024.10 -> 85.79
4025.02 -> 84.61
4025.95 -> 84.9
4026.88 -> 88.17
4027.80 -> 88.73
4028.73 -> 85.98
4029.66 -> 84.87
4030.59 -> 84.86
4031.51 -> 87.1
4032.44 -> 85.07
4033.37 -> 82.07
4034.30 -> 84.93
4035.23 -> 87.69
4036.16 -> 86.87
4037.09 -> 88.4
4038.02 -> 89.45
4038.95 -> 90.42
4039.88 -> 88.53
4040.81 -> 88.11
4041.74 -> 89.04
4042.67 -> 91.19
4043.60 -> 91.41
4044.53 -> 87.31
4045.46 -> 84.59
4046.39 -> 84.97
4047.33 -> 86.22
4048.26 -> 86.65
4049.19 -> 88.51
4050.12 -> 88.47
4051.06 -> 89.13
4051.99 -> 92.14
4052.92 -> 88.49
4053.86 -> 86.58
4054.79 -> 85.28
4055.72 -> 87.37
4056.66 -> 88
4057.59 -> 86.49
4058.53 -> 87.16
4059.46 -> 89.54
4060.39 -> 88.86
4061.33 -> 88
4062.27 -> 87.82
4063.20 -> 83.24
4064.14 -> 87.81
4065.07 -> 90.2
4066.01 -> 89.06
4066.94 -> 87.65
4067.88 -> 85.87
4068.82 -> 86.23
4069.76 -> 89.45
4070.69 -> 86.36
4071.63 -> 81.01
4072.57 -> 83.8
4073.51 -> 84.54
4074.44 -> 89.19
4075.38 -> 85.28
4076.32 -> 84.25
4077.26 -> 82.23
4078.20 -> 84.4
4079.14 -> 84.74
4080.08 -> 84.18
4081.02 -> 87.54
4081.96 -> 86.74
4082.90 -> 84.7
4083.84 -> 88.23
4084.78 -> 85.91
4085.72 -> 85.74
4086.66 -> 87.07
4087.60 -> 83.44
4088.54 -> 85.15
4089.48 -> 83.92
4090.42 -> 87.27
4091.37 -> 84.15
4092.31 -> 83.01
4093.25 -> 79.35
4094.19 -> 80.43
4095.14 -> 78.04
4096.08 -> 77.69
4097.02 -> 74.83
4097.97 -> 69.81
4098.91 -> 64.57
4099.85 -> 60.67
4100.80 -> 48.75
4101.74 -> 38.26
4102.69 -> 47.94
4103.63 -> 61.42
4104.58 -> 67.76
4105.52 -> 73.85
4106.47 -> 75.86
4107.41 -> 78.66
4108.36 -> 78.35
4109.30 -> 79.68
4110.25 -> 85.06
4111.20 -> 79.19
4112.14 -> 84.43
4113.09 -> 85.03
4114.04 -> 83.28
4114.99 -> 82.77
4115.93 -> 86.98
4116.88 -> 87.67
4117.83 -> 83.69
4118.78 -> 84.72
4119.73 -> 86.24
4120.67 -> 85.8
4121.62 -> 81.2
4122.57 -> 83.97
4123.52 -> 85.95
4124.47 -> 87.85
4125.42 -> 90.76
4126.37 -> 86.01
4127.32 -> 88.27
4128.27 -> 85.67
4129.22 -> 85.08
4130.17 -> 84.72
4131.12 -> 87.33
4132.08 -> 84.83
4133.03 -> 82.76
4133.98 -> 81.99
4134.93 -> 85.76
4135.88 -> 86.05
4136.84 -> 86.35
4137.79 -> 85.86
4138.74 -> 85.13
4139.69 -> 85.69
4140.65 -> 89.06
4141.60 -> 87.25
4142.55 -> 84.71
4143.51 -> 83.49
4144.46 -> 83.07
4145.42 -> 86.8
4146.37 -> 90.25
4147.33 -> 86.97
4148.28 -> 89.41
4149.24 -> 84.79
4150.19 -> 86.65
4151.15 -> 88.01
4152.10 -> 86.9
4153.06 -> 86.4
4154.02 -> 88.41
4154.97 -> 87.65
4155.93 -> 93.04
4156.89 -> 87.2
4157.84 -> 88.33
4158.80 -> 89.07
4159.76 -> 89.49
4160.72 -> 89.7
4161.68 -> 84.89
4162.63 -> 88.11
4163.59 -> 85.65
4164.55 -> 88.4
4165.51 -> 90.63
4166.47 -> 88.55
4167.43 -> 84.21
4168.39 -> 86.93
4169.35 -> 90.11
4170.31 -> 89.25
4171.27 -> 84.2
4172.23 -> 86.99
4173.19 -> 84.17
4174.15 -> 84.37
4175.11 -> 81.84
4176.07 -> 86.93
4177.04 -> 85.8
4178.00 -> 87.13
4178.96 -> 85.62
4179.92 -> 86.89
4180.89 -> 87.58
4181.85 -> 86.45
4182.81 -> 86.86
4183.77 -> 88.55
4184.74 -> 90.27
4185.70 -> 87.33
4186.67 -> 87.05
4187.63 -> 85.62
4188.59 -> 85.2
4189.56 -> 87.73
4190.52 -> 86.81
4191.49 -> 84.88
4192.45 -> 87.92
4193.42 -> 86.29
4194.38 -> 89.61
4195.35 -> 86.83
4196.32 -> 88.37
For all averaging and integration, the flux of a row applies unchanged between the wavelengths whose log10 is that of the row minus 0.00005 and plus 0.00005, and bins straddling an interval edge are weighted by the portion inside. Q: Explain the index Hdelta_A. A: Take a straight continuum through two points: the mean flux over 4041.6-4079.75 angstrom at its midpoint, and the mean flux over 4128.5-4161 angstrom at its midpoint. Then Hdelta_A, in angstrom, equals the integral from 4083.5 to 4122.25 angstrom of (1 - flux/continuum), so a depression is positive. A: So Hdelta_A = 4.1 angstrom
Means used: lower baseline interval 87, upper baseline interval 86.7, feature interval 77.7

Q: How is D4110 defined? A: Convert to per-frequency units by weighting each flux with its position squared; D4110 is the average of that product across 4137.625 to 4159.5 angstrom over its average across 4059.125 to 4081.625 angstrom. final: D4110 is 1.0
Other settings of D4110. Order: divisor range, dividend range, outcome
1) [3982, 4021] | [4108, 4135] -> 1.04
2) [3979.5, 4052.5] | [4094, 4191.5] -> 1.02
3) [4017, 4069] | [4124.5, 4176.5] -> 1.05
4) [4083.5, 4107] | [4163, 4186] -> 1.22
